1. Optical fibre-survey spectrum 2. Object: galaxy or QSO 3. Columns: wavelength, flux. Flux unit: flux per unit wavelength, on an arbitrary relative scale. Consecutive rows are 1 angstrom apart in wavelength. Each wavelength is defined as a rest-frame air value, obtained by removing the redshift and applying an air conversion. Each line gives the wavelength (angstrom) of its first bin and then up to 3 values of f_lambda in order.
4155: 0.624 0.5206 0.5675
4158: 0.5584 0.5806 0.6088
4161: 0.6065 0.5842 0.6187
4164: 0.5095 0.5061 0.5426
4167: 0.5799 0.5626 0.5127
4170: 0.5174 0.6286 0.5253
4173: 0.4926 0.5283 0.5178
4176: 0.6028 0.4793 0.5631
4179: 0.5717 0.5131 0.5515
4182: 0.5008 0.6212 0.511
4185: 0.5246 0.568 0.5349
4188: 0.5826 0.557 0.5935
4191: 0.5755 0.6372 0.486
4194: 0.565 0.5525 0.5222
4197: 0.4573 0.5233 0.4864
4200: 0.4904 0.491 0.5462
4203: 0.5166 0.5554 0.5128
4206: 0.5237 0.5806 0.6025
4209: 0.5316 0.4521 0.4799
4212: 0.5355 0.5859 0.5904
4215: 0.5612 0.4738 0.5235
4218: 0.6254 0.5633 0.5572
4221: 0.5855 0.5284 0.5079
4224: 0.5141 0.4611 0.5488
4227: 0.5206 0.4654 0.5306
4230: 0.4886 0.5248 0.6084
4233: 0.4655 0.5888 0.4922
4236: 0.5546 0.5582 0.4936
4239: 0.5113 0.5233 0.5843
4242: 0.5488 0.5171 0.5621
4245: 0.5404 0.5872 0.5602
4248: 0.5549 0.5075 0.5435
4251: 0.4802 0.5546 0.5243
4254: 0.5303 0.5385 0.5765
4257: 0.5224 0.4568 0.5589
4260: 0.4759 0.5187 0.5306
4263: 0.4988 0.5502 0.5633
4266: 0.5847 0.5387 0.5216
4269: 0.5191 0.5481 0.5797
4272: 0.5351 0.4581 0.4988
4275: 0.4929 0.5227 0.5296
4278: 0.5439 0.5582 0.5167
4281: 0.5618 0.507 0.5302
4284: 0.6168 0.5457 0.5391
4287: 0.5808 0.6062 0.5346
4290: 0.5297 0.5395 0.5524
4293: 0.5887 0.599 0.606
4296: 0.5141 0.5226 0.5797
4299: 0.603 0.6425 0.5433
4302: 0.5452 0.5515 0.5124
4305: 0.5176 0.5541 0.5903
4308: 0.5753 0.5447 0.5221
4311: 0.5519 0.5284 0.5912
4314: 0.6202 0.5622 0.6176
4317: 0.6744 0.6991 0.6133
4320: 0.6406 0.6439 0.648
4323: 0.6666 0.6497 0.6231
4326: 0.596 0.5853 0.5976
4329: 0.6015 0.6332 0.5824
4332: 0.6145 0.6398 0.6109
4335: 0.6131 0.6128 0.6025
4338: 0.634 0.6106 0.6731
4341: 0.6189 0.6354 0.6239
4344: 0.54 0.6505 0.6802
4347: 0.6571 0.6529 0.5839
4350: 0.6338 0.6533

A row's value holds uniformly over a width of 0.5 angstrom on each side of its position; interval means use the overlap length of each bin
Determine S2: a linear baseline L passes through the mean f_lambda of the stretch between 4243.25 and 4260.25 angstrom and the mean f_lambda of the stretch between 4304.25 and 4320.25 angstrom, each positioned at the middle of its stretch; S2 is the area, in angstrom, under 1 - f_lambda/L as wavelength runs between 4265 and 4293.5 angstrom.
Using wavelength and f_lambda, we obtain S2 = 0.78 angstrom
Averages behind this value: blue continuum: 0.534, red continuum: 0.586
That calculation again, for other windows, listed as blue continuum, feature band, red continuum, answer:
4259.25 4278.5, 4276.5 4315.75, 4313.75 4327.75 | 1.5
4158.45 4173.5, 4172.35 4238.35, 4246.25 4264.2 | 1.1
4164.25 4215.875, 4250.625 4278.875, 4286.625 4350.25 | 2.3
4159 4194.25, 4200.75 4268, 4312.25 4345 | 5.2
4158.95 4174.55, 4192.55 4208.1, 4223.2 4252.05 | 0.6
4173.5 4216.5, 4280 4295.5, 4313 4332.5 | 1.0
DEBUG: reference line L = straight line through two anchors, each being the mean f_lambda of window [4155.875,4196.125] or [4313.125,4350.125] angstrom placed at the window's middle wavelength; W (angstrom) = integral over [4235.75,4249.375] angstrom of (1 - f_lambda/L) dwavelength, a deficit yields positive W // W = 1.0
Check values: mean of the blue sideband 0.554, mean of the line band 0.543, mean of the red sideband 0.625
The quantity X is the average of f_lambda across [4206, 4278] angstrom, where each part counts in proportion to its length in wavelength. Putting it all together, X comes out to 0.533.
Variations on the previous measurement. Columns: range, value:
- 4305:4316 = 0.564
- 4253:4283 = 0.529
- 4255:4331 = 0.564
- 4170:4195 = 0.551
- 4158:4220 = 0.545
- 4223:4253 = 0.53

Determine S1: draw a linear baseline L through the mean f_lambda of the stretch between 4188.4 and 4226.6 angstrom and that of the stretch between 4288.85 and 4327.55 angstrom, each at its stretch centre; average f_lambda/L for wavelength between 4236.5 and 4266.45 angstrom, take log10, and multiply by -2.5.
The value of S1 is 0.04 mag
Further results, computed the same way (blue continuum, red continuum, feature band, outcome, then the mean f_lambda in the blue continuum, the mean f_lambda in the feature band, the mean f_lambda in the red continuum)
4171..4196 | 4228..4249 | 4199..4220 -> 0.01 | 0.549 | 0.536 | 0.537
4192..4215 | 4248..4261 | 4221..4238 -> 0.01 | 0.53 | 0.523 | 0.524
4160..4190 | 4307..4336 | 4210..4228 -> 0.07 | 0.551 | 0.535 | 0.609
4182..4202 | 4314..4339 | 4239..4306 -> 0.09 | 0.54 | 0.543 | 0.623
